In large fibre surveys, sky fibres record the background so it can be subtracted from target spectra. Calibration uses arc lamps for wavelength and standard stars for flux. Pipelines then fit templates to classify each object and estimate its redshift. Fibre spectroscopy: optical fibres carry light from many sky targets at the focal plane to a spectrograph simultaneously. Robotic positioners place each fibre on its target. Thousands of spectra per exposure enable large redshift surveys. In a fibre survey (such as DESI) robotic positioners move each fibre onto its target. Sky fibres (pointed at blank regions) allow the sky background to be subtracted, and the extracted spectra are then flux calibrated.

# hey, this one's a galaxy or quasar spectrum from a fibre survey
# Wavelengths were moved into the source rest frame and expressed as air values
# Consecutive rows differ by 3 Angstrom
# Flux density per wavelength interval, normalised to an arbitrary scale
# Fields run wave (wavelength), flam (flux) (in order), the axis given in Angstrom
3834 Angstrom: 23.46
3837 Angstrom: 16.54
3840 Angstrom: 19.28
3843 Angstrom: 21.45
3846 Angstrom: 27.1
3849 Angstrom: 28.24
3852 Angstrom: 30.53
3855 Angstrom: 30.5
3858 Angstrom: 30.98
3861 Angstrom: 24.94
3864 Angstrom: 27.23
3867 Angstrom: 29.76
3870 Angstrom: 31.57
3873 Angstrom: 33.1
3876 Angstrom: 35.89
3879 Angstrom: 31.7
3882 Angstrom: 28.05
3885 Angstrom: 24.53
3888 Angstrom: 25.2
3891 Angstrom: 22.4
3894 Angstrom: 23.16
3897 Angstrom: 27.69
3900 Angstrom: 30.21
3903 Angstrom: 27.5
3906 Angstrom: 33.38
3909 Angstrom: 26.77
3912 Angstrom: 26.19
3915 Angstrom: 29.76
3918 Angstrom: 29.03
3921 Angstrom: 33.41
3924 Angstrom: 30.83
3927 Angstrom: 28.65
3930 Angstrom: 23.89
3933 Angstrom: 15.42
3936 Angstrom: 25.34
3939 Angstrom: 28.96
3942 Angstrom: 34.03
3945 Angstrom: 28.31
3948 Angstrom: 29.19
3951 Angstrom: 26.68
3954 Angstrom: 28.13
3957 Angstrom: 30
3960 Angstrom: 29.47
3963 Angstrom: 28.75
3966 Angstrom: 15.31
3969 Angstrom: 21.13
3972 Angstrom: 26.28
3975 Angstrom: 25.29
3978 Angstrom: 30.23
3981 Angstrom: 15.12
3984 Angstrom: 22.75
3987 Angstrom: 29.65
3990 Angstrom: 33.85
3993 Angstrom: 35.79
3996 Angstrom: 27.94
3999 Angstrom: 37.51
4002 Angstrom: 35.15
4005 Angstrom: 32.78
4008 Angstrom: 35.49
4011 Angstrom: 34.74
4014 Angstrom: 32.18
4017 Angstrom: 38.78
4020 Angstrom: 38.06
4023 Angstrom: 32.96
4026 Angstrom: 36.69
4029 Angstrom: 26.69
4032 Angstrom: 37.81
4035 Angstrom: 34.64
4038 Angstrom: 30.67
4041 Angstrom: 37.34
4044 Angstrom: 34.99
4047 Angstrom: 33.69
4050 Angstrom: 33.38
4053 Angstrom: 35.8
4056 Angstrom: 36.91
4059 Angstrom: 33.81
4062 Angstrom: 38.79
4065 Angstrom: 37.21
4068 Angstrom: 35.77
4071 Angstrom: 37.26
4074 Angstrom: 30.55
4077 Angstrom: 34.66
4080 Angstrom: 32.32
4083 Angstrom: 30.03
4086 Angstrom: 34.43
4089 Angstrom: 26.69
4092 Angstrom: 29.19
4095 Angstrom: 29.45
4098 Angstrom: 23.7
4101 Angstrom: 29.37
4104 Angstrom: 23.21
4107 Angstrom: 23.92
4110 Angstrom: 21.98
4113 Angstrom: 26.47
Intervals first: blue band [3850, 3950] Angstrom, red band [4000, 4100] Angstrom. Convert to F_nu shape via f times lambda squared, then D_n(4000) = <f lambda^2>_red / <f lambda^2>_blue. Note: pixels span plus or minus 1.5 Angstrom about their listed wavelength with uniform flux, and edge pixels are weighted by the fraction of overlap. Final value 1.3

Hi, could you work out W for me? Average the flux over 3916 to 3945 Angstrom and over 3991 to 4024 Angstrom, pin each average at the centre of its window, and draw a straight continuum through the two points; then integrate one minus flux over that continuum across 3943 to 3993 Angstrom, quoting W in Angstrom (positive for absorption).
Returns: 7.2 Angstrom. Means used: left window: 27.8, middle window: 26.6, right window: 34.7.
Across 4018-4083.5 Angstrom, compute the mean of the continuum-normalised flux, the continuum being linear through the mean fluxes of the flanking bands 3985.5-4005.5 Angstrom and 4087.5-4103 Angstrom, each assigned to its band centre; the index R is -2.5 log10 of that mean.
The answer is -0.154 mag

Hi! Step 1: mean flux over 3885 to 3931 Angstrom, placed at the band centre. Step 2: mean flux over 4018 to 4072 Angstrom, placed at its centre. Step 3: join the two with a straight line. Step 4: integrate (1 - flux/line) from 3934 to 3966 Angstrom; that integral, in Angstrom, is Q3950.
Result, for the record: 2.1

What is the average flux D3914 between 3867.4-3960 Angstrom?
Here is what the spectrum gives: 28.3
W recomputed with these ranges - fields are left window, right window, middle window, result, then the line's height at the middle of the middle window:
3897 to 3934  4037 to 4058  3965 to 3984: 5.27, 31.1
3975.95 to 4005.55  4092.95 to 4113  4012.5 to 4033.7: -4.53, 28.6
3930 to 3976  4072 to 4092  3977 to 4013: -3.96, 27.8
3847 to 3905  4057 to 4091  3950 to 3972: 3.67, 30.8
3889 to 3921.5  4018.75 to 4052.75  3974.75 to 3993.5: 2.70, 31.8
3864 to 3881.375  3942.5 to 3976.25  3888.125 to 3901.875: 2.05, 30.4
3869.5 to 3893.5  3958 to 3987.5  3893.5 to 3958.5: -3.83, 26.6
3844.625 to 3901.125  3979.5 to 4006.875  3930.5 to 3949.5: 1.76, 29.4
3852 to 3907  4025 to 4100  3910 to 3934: 1.94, 29.8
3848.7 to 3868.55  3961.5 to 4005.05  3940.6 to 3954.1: -0.63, 28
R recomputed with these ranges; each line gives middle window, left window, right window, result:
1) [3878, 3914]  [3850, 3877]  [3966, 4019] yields 0.12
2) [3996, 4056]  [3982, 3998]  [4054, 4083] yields -0.08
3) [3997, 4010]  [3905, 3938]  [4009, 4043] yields -0.06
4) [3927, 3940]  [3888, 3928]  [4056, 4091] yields 0.22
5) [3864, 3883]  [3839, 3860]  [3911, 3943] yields -0.16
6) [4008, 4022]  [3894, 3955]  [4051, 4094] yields -0.14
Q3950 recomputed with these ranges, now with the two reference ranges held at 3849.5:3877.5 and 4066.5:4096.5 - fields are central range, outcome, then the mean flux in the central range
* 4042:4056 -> -1.34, 34.8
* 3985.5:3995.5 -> -0.39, 32.6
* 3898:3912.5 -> 0.84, 29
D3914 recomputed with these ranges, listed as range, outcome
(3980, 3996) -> 27.9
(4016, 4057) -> 34.8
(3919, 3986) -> 26.3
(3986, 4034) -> 34.2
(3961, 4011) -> 28.5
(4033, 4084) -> 34.7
